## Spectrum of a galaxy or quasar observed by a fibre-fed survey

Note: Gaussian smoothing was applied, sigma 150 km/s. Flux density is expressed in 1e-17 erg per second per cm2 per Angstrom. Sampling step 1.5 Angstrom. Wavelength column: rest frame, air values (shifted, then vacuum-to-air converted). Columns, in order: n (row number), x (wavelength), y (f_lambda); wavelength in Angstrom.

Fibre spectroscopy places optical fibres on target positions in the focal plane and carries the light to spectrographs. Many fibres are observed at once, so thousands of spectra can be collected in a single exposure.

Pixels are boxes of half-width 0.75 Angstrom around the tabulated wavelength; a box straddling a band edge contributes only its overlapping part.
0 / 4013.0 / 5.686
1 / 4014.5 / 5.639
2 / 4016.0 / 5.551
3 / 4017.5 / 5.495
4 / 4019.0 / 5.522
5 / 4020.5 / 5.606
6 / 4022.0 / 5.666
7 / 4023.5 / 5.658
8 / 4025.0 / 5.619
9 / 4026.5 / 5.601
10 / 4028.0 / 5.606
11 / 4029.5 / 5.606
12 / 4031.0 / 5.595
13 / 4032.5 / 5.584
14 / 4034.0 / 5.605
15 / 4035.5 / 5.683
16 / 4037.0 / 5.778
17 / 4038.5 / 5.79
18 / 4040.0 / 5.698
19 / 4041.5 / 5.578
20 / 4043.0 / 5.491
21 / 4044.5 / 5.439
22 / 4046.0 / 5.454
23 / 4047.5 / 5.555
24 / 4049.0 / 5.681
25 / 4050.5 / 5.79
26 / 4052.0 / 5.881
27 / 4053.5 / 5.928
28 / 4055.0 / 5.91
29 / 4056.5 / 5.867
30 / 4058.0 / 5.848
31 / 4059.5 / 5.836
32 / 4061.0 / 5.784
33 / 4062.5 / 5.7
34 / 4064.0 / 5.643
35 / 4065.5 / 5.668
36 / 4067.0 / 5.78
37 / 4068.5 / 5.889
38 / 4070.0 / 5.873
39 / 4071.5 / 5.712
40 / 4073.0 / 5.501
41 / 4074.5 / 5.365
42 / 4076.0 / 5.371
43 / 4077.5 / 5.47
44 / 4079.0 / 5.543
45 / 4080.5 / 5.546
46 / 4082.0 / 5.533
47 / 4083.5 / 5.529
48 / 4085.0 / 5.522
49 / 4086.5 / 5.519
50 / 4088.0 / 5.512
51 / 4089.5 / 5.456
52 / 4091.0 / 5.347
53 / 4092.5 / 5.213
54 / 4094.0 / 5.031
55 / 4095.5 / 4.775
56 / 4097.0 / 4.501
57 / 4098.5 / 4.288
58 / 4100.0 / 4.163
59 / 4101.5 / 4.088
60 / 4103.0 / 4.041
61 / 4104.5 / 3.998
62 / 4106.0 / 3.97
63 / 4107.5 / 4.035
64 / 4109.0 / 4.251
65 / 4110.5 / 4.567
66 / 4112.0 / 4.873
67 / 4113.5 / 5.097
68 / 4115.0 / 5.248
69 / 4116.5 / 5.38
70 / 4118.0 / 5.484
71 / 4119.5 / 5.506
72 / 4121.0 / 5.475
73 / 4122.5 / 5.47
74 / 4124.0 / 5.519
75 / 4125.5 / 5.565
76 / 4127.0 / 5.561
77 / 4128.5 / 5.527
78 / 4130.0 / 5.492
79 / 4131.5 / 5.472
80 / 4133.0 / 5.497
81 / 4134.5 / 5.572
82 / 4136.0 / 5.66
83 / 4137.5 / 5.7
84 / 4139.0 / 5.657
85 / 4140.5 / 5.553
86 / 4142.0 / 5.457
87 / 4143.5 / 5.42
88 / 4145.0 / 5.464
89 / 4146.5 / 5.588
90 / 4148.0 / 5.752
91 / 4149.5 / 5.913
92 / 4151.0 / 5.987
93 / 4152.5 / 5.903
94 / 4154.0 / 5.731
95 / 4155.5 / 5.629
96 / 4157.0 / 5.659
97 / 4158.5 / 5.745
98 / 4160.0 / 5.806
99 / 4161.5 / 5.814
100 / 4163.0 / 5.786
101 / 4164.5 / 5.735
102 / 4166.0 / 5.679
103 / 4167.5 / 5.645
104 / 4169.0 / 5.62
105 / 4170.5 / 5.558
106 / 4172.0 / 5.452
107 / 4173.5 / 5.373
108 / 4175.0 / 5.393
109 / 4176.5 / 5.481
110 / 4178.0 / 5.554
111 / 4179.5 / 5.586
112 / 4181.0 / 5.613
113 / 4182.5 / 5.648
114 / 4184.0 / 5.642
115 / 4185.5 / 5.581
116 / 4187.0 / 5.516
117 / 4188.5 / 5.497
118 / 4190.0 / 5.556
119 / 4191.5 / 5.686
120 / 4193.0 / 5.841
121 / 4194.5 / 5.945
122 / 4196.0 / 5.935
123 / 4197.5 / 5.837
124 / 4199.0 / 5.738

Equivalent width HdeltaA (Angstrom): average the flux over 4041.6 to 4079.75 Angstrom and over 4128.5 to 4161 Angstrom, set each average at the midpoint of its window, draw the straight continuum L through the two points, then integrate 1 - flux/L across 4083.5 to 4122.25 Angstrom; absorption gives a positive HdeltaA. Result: 5.39 Angstrom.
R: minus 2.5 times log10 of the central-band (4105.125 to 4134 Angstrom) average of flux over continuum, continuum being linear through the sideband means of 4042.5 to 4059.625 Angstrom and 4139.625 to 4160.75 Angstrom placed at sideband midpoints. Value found 0.11 mag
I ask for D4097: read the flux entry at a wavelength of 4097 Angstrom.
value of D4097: 4.501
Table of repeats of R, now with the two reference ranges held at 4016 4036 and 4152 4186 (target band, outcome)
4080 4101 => 0.100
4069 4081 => 0.011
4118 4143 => 0.017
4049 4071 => -0.038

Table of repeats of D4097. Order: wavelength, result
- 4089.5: 5.456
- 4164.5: 5.735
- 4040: 5.698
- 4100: 4.163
